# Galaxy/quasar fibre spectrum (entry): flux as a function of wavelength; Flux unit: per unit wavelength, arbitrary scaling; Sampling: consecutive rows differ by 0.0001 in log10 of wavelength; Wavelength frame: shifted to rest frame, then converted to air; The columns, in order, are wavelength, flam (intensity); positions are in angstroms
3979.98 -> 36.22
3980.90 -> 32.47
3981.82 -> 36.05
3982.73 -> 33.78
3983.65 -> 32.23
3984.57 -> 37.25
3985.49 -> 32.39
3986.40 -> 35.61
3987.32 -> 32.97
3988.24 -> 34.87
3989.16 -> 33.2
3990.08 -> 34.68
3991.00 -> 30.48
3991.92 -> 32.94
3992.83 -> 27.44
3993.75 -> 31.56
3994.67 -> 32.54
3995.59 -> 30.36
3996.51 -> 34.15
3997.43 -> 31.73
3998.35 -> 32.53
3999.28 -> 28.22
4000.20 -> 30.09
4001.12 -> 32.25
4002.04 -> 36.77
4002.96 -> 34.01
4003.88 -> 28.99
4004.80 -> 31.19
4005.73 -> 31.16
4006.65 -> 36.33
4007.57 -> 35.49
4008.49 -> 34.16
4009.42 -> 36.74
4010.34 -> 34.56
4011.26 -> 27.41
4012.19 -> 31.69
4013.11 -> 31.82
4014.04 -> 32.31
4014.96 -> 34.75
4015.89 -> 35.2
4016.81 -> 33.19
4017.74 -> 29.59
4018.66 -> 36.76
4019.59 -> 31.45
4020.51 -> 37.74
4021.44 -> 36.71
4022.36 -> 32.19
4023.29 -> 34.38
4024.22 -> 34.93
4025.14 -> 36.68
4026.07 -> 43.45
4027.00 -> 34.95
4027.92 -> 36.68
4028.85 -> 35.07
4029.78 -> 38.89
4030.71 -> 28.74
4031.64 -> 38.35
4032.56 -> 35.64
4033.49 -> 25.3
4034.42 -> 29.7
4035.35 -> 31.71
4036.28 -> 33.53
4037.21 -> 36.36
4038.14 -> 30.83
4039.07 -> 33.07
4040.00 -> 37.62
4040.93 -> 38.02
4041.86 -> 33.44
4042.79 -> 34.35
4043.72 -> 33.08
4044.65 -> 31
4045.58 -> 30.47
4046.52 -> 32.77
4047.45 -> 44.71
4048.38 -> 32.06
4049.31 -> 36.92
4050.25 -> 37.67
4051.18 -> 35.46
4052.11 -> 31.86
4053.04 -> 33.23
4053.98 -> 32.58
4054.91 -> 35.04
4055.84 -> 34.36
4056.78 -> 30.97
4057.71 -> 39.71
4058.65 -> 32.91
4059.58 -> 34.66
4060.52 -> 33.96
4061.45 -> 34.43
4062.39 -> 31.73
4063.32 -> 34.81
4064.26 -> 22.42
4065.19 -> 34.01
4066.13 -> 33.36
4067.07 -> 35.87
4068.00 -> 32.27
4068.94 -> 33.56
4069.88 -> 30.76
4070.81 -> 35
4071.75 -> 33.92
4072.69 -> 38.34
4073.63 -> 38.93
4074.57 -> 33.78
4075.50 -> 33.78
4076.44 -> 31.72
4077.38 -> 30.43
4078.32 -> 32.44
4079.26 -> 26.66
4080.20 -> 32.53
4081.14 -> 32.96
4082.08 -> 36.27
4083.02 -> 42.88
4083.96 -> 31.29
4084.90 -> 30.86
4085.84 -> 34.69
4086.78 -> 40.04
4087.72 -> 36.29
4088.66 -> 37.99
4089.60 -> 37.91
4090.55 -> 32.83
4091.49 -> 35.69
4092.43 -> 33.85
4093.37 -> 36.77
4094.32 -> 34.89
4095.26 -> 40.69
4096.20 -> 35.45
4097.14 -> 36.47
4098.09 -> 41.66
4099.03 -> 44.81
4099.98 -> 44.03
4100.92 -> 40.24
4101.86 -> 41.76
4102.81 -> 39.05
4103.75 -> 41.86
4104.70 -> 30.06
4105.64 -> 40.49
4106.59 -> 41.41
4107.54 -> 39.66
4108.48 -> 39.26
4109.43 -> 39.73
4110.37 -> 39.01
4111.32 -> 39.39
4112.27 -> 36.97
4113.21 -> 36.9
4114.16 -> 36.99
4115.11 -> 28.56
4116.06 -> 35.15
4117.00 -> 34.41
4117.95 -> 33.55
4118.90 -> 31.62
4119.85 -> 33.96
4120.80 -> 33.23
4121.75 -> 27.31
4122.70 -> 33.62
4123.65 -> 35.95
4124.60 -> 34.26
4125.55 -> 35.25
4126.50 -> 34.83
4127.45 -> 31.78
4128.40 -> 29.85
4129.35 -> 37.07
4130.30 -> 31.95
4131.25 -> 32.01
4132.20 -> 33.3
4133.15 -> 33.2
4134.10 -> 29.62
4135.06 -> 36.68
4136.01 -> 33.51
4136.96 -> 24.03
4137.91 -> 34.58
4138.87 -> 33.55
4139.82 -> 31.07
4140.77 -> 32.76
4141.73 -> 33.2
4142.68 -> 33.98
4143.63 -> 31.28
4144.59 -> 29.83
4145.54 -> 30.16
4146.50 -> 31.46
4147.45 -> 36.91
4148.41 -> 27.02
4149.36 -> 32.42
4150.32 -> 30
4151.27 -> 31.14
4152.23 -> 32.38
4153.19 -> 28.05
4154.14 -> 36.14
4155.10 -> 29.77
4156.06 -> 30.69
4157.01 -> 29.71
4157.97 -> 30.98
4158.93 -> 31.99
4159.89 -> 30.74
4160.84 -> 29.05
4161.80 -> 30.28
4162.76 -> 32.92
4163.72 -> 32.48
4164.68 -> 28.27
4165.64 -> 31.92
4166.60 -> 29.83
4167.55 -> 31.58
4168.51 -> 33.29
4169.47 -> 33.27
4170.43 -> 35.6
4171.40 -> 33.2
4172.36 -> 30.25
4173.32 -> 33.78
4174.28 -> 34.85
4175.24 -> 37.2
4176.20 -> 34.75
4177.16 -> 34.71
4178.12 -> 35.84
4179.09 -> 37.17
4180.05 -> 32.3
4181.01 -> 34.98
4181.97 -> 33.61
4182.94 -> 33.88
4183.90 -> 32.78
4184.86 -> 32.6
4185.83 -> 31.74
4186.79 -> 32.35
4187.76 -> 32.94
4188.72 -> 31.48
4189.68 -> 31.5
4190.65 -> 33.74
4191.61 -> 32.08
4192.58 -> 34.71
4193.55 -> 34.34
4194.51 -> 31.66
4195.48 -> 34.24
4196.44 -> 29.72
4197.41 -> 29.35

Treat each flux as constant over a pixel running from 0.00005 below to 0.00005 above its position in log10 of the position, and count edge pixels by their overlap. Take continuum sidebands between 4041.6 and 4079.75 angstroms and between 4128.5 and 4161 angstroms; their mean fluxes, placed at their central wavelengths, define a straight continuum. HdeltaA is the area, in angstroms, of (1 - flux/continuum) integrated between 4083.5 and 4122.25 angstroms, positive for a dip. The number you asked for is -4.8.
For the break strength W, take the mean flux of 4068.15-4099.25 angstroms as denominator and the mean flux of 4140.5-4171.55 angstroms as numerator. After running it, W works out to 0.9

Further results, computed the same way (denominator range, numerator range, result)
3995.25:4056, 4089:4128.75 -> 1.08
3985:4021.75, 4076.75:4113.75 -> 1.13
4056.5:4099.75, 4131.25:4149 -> 0.92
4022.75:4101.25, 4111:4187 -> 0.94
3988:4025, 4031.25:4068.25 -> 1.02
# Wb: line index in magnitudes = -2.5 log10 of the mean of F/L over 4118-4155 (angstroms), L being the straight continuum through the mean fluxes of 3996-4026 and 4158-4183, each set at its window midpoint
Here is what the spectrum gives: 0.02 mag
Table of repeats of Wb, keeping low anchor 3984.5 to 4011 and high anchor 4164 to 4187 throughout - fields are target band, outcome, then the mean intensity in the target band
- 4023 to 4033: -0.10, 36.2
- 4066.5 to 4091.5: -0.04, 34.4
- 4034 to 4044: -0.03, 33.8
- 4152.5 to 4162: 0.08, 30.8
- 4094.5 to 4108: -0.20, 39.7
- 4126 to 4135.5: 0.01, 33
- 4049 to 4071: -0.02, 33.6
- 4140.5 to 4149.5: 0.05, 31.9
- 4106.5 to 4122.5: -0.08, 35.5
